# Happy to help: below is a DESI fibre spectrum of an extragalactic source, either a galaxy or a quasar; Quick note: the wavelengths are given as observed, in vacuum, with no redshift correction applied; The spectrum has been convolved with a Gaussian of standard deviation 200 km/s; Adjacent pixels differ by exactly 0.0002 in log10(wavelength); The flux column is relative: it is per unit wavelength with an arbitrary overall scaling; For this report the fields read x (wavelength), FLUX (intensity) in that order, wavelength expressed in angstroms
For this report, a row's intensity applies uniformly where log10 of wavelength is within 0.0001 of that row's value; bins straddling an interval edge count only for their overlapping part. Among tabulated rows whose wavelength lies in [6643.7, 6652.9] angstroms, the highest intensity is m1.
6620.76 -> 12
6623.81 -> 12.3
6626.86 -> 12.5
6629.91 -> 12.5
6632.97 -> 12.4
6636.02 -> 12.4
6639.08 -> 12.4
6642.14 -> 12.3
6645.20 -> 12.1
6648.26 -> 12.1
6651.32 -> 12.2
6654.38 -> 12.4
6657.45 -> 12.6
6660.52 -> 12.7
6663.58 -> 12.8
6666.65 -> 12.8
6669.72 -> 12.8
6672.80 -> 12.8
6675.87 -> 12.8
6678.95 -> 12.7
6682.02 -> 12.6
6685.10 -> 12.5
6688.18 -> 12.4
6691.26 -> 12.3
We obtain 12.2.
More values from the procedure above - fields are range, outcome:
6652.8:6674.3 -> 12.8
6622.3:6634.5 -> 12.5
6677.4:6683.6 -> 12.7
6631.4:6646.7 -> 12.4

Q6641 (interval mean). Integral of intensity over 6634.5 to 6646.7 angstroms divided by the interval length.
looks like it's 12.3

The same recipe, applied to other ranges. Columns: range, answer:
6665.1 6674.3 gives 12.8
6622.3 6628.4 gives 12.4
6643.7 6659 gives 12.3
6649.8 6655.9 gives 12.3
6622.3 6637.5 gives 12.4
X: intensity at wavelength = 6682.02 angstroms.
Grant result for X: 12.6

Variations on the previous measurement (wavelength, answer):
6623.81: 12.3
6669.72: 12.8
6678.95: 12.7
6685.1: 12.5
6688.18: 12.4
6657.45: 12.6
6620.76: 12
